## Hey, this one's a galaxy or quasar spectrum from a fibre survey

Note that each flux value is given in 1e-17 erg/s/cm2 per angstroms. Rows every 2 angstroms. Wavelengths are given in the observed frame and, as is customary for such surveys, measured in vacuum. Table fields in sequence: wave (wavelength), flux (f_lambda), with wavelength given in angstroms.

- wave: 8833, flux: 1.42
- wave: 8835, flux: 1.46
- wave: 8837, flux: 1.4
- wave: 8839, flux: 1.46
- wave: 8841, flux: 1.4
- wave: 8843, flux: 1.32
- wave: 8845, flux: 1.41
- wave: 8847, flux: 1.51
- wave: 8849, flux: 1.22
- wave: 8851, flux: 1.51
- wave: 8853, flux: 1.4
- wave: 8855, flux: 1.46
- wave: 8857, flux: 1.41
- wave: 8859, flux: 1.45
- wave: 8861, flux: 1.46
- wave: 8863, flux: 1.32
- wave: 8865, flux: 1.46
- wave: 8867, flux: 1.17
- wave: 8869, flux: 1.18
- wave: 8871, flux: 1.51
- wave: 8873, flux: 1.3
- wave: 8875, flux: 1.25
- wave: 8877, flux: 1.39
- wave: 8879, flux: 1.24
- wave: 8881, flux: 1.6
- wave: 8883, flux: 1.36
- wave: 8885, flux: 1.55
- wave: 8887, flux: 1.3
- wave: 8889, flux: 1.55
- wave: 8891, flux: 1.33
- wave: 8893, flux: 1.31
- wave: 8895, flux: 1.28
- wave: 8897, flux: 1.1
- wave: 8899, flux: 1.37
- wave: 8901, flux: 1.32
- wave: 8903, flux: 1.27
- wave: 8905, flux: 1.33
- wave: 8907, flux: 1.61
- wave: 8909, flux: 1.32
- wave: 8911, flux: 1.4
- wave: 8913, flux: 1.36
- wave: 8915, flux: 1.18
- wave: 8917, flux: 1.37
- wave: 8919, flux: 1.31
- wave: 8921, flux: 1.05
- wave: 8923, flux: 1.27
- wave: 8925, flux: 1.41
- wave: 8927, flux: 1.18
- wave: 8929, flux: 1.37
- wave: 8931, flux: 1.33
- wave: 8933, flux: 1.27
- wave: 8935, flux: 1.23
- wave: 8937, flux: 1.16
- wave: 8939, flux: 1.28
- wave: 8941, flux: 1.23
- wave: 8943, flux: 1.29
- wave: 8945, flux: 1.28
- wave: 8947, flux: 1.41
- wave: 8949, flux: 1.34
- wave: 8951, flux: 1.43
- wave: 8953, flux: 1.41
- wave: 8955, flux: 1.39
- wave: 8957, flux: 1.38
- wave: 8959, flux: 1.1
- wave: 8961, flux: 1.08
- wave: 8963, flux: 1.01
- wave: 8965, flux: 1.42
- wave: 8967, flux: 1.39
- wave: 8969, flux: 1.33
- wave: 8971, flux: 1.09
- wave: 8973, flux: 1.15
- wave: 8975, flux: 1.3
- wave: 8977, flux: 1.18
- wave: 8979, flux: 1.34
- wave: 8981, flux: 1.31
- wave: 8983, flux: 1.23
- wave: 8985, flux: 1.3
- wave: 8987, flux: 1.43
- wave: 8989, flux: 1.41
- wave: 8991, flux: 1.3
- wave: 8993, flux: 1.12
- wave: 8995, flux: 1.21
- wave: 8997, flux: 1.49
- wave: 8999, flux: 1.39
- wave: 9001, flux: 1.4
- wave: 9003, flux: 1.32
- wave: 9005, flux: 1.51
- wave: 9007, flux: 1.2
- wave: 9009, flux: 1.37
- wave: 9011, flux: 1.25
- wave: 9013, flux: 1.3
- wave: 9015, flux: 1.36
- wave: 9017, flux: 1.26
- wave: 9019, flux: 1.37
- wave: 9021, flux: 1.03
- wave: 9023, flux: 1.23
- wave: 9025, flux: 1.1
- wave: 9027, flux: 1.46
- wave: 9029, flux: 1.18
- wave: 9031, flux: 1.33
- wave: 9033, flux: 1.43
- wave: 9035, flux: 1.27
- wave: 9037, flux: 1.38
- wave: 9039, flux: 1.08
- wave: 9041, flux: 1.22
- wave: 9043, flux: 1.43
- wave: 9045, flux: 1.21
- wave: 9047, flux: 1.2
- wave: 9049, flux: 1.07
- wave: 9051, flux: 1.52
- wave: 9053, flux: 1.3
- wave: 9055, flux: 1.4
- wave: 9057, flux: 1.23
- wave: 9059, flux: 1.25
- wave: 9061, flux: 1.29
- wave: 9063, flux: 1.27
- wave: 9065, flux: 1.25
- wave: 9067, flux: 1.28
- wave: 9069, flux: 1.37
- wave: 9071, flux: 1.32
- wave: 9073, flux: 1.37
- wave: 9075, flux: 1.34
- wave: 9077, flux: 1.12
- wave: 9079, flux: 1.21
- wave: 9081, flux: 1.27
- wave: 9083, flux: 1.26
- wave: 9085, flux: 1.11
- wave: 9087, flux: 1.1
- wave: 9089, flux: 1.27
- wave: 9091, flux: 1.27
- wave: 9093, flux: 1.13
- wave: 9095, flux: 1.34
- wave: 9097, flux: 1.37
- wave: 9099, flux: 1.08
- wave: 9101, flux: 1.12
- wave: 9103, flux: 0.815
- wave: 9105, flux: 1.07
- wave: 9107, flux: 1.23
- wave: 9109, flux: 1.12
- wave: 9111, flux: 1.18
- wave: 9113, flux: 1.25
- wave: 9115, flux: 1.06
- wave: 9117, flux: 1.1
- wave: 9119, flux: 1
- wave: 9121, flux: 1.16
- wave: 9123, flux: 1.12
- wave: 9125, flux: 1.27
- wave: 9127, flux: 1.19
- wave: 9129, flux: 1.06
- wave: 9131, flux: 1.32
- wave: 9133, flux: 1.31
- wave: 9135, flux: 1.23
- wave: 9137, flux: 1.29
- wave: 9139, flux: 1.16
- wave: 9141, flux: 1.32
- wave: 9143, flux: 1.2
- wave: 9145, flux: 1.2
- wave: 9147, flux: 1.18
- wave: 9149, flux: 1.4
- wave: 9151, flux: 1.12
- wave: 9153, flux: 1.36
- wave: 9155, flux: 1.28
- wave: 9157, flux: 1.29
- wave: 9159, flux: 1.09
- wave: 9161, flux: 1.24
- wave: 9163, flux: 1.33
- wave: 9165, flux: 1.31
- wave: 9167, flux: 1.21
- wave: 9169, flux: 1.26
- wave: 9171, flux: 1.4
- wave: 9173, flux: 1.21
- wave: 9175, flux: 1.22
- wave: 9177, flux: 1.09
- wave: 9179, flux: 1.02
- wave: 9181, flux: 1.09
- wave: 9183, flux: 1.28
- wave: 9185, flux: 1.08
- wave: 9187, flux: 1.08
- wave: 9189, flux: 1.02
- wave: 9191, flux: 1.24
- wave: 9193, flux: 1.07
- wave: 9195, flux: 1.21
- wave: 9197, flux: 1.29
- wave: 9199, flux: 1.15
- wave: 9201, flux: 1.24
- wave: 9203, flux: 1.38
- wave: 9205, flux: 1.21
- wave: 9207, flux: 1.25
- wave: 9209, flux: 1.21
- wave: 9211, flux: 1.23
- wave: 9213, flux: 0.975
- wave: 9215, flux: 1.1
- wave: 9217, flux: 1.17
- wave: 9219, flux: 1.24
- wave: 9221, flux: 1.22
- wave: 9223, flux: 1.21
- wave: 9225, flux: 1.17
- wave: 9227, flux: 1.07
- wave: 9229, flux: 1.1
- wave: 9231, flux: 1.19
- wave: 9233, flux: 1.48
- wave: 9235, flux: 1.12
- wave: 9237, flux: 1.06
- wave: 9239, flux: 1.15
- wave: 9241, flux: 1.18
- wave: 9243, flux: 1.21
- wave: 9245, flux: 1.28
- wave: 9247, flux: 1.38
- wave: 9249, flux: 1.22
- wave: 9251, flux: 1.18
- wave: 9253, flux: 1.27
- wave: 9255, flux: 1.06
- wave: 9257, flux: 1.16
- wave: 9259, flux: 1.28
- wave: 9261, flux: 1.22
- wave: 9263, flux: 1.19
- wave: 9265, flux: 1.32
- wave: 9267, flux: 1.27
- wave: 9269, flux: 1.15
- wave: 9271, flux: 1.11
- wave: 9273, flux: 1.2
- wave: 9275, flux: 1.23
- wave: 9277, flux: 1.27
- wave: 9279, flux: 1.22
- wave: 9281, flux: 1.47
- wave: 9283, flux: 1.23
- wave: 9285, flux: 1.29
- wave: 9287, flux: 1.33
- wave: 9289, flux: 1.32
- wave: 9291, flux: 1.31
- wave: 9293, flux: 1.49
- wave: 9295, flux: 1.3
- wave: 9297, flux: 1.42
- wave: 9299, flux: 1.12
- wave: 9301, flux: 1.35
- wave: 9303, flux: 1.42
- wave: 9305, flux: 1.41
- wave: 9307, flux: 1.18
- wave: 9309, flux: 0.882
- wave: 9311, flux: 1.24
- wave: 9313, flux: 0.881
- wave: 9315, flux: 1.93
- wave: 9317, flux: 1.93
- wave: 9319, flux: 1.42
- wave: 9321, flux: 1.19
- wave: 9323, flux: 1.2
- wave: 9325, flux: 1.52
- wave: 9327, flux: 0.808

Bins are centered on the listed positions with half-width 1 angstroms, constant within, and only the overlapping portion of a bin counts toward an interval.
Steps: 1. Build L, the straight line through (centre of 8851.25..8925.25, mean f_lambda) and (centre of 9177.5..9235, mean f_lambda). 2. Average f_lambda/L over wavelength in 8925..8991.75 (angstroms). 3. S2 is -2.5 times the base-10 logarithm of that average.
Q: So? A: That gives 0.02 mag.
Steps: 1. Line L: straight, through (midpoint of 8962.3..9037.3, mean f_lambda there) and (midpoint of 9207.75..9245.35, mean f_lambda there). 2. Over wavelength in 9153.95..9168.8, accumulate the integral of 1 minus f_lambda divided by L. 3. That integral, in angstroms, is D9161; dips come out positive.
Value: -0.5 angstroms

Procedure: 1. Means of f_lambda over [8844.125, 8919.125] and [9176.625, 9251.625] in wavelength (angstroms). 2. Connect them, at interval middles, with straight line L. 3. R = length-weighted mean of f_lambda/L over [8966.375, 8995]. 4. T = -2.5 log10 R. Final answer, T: 0.03 mag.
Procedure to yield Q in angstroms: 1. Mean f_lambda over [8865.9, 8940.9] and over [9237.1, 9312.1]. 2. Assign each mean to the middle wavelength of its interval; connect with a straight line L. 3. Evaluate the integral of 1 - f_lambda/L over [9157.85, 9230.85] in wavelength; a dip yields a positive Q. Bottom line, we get 4.5 angstroms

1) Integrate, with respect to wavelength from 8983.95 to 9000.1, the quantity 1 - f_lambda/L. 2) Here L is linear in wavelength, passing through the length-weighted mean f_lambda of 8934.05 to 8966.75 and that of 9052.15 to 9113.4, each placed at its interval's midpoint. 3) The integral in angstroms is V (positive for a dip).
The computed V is -0.9 angstroms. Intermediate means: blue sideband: 1.28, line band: 1.33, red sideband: 1.22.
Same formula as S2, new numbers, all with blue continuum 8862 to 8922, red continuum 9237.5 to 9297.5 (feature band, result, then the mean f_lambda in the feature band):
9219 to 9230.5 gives 0.09 mag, 1.16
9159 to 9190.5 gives 0.08 mag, 1.19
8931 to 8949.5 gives 0.04 mag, 1.28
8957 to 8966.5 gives 0.11 mag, 1.19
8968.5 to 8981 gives 0.07 mag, 1.23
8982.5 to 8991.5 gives -0.02 mag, 1.34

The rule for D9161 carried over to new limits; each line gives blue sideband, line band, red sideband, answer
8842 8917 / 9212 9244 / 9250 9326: 3.3 angstroms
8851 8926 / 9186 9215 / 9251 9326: 2.8 angstroms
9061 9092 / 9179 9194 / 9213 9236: 1.0 angstroms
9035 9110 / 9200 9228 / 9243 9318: 1.7 angstroms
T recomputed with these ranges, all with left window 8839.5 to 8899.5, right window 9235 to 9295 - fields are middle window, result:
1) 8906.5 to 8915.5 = -0.01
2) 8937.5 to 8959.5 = 0.02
